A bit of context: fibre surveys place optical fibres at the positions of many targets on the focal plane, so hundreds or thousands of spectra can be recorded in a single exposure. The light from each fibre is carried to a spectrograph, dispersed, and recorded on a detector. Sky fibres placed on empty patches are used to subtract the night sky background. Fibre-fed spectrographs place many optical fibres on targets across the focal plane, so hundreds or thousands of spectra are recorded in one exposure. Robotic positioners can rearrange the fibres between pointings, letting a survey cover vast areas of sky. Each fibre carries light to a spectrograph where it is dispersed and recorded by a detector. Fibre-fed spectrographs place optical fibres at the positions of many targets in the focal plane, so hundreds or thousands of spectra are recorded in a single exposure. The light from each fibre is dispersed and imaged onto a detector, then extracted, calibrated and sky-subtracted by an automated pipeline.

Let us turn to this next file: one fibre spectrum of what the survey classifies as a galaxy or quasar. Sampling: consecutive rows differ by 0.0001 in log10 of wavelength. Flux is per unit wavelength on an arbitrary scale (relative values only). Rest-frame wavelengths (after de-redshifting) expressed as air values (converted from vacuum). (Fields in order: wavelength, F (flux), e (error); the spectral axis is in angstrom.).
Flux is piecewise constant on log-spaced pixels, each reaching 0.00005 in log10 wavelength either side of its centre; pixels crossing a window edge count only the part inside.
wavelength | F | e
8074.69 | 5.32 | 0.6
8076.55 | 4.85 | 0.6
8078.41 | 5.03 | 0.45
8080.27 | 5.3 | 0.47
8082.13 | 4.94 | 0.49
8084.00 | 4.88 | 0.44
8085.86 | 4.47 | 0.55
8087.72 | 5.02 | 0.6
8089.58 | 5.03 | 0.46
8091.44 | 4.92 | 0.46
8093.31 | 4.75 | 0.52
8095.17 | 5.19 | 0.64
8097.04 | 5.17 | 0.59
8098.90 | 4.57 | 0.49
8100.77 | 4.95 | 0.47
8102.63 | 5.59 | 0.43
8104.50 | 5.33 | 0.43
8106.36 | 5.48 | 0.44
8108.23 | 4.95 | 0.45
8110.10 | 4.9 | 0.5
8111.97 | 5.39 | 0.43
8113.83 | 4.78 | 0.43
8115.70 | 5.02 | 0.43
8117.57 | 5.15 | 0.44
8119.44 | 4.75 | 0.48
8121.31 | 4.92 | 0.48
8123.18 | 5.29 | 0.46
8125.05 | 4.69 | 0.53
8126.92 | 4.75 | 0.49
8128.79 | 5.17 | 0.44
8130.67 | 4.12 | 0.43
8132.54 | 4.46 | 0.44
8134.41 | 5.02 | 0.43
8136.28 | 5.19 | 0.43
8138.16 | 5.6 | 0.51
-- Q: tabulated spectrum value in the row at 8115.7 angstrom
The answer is 5.02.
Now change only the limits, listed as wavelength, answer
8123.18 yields 5.29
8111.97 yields 5.39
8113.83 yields 4.78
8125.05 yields 4.69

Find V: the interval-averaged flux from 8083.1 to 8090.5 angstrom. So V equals 4.85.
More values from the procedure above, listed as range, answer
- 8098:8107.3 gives 5.19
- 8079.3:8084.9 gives 5.03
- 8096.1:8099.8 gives 4.87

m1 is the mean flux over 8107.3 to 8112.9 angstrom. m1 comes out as 5.08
